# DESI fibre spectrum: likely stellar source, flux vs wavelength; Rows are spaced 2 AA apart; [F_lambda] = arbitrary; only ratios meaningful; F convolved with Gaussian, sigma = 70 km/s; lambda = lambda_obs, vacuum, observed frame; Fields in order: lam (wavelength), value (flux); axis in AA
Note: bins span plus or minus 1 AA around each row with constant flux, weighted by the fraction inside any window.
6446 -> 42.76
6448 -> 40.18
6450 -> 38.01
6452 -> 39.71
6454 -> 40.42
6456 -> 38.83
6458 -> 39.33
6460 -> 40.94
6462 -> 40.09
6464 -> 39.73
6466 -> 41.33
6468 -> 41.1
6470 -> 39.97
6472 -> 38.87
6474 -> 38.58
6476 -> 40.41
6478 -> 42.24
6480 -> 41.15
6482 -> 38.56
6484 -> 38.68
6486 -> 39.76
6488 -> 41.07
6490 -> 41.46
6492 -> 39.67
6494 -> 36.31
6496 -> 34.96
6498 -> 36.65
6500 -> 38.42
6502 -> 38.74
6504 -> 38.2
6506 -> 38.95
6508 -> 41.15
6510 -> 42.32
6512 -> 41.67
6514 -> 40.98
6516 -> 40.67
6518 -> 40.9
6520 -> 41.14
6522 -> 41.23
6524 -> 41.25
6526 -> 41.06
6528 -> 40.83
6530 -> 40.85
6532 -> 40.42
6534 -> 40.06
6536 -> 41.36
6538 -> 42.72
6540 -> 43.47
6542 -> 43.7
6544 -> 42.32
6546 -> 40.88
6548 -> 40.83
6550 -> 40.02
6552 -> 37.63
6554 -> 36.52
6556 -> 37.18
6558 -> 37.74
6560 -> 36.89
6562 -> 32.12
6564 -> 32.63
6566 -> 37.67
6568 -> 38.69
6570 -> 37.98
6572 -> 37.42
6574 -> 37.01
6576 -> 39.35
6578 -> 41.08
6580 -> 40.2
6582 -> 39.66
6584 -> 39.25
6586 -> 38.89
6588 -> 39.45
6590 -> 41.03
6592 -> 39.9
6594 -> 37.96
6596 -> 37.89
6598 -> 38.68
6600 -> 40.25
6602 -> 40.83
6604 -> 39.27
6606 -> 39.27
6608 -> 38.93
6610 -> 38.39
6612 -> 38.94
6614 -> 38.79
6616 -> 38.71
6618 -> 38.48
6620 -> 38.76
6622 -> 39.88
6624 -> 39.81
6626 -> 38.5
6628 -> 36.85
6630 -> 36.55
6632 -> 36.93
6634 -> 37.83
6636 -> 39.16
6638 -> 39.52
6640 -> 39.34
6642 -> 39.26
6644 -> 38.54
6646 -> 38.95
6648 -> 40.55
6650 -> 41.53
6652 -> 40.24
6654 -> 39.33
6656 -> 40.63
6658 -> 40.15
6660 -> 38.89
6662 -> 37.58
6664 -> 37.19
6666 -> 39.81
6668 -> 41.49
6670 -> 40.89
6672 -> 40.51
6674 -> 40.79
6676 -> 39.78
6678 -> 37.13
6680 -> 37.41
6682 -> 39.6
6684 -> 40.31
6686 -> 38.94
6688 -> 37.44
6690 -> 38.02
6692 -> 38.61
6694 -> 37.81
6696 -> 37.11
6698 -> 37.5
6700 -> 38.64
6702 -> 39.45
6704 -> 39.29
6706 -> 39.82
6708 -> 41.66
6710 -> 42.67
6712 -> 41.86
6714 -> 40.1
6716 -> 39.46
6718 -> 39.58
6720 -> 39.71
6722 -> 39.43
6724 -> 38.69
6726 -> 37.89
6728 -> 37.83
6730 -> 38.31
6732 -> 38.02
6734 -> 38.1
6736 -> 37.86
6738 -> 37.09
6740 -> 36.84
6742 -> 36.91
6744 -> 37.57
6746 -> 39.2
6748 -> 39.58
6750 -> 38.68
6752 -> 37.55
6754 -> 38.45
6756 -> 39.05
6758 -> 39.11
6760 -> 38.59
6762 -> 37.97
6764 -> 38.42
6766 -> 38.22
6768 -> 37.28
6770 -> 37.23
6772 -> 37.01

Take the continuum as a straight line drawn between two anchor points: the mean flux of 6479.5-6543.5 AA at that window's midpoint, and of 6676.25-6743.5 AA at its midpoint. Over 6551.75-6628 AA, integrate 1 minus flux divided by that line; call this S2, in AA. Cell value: 2.34 AA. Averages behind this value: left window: 40.3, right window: 38.8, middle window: 38.5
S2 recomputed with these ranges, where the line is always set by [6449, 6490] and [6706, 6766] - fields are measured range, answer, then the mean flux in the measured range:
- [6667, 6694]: -0.1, 39.2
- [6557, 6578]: 1.4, 37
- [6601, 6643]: 0.6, 38.8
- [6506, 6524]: -0.6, 41.1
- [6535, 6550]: -0.9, 42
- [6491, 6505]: 0.8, 37.6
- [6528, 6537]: -0.2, 40.7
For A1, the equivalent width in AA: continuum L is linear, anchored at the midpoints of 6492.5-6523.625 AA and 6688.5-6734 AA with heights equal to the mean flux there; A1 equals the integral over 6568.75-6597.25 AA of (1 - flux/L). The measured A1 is 0.2 AA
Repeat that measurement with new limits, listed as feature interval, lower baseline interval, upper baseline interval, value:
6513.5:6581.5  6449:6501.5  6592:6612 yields -0.5 AA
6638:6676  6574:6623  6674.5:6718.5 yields -0.5 AA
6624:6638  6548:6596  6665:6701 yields 0.2 AA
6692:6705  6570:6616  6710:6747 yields 0.2 AA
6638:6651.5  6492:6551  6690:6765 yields -0.1 AA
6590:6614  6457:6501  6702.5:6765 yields 0.0 AA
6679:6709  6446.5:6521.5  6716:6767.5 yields -0.1 AA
